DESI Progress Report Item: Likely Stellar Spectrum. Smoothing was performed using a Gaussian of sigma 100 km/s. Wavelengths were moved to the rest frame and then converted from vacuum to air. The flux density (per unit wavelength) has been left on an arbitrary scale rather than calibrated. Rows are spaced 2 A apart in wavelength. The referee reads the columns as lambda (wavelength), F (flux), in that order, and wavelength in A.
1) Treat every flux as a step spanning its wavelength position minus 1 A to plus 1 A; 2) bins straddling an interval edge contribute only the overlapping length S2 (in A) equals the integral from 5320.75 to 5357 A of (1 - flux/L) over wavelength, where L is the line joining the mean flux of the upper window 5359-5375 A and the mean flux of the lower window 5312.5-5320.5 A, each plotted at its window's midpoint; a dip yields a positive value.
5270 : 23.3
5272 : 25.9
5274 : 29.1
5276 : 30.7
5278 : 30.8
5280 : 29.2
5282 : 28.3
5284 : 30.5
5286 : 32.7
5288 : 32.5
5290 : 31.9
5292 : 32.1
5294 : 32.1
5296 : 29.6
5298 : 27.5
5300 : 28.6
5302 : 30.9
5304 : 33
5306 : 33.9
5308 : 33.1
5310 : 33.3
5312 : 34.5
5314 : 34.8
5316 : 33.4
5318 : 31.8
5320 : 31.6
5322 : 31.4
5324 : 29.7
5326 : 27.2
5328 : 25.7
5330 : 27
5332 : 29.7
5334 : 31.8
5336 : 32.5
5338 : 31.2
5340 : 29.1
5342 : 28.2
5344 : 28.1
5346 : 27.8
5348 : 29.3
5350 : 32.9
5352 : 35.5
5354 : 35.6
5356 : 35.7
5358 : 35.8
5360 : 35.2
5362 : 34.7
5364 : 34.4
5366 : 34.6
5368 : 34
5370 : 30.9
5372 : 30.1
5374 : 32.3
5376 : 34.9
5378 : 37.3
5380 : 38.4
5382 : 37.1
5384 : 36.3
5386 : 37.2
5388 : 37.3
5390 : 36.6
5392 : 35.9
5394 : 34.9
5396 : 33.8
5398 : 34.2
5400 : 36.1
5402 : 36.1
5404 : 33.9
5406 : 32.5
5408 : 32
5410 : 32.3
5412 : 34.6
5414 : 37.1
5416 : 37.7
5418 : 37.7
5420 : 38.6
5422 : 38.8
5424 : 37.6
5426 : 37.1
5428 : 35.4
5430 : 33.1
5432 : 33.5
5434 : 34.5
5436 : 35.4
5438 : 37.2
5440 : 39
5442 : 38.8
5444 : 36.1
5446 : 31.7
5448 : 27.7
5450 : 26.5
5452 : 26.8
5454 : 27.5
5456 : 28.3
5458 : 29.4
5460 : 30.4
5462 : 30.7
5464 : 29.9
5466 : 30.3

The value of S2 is 2.9 A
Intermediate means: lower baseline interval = 33.1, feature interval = 30.5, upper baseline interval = 33.3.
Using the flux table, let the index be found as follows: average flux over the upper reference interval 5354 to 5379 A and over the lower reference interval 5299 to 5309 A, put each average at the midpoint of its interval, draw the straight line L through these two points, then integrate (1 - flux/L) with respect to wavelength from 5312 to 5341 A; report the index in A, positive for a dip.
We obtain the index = 1.9 A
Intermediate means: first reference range 31.9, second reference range 34.2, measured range 30.6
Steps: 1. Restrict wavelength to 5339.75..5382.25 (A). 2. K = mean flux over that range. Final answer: 33.3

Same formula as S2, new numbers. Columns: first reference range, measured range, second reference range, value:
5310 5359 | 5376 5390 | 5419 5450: -1.60 A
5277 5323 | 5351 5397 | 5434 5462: -4.86 A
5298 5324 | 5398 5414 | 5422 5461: -0.63 A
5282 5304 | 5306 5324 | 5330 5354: -1.24 A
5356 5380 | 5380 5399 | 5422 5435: -0.74 A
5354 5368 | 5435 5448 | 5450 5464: -2.58 A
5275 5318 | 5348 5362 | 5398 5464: -0.91 A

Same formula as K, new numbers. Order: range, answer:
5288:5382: 32.1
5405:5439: 35.6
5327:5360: 31.1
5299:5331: 31.2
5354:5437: 35.3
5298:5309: 31.5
